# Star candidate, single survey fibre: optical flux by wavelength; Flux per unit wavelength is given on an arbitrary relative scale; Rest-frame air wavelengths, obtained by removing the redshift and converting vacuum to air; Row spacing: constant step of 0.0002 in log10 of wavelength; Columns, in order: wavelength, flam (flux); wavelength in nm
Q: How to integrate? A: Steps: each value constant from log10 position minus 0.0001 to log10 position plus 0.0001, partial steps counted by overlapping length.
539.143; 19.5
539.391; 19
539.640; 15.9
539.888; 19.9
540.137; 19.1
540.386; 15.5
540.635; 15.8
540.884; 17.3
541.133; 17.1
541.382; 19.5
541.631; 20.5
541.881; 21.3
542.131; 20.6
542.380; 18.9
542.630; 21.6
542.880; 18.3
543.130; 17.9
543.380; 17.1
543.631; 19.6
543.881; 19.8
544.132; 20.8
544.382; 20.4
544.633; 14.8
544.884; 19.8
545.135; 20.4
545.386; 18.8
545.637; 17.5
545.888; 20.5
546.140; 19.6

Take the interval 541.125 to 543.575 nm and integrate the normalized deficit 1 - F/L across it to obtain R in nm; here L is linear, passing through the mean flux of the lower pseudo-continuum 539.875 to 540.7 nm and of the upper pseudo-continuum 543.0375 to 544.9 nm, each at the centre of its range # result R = -0.172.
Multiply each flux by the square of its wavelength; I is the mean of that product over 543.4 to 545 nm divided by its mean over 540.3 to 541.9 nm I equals 1.1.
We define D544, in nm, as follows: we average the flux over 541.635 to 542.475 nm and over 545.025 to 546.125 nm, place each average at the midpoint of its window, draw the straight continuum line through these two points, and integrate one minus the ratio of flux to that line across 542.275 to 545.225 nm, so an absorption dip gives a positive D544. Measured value 0.11 nm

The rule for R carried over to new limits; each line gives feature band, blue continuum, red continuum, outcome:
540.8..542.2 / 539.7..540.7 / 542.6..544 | -0.10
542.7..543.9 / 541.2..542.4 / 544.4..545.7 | 0.05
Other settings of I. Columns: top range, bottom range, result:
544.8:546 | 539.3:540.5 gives 1.11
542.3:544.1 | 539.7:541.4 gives 1.10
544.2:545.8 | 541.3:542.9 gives 0.94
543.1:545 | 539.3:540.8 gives 1.09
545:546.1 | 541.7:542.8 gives 0.95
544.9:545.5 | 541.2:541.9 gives 0.99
